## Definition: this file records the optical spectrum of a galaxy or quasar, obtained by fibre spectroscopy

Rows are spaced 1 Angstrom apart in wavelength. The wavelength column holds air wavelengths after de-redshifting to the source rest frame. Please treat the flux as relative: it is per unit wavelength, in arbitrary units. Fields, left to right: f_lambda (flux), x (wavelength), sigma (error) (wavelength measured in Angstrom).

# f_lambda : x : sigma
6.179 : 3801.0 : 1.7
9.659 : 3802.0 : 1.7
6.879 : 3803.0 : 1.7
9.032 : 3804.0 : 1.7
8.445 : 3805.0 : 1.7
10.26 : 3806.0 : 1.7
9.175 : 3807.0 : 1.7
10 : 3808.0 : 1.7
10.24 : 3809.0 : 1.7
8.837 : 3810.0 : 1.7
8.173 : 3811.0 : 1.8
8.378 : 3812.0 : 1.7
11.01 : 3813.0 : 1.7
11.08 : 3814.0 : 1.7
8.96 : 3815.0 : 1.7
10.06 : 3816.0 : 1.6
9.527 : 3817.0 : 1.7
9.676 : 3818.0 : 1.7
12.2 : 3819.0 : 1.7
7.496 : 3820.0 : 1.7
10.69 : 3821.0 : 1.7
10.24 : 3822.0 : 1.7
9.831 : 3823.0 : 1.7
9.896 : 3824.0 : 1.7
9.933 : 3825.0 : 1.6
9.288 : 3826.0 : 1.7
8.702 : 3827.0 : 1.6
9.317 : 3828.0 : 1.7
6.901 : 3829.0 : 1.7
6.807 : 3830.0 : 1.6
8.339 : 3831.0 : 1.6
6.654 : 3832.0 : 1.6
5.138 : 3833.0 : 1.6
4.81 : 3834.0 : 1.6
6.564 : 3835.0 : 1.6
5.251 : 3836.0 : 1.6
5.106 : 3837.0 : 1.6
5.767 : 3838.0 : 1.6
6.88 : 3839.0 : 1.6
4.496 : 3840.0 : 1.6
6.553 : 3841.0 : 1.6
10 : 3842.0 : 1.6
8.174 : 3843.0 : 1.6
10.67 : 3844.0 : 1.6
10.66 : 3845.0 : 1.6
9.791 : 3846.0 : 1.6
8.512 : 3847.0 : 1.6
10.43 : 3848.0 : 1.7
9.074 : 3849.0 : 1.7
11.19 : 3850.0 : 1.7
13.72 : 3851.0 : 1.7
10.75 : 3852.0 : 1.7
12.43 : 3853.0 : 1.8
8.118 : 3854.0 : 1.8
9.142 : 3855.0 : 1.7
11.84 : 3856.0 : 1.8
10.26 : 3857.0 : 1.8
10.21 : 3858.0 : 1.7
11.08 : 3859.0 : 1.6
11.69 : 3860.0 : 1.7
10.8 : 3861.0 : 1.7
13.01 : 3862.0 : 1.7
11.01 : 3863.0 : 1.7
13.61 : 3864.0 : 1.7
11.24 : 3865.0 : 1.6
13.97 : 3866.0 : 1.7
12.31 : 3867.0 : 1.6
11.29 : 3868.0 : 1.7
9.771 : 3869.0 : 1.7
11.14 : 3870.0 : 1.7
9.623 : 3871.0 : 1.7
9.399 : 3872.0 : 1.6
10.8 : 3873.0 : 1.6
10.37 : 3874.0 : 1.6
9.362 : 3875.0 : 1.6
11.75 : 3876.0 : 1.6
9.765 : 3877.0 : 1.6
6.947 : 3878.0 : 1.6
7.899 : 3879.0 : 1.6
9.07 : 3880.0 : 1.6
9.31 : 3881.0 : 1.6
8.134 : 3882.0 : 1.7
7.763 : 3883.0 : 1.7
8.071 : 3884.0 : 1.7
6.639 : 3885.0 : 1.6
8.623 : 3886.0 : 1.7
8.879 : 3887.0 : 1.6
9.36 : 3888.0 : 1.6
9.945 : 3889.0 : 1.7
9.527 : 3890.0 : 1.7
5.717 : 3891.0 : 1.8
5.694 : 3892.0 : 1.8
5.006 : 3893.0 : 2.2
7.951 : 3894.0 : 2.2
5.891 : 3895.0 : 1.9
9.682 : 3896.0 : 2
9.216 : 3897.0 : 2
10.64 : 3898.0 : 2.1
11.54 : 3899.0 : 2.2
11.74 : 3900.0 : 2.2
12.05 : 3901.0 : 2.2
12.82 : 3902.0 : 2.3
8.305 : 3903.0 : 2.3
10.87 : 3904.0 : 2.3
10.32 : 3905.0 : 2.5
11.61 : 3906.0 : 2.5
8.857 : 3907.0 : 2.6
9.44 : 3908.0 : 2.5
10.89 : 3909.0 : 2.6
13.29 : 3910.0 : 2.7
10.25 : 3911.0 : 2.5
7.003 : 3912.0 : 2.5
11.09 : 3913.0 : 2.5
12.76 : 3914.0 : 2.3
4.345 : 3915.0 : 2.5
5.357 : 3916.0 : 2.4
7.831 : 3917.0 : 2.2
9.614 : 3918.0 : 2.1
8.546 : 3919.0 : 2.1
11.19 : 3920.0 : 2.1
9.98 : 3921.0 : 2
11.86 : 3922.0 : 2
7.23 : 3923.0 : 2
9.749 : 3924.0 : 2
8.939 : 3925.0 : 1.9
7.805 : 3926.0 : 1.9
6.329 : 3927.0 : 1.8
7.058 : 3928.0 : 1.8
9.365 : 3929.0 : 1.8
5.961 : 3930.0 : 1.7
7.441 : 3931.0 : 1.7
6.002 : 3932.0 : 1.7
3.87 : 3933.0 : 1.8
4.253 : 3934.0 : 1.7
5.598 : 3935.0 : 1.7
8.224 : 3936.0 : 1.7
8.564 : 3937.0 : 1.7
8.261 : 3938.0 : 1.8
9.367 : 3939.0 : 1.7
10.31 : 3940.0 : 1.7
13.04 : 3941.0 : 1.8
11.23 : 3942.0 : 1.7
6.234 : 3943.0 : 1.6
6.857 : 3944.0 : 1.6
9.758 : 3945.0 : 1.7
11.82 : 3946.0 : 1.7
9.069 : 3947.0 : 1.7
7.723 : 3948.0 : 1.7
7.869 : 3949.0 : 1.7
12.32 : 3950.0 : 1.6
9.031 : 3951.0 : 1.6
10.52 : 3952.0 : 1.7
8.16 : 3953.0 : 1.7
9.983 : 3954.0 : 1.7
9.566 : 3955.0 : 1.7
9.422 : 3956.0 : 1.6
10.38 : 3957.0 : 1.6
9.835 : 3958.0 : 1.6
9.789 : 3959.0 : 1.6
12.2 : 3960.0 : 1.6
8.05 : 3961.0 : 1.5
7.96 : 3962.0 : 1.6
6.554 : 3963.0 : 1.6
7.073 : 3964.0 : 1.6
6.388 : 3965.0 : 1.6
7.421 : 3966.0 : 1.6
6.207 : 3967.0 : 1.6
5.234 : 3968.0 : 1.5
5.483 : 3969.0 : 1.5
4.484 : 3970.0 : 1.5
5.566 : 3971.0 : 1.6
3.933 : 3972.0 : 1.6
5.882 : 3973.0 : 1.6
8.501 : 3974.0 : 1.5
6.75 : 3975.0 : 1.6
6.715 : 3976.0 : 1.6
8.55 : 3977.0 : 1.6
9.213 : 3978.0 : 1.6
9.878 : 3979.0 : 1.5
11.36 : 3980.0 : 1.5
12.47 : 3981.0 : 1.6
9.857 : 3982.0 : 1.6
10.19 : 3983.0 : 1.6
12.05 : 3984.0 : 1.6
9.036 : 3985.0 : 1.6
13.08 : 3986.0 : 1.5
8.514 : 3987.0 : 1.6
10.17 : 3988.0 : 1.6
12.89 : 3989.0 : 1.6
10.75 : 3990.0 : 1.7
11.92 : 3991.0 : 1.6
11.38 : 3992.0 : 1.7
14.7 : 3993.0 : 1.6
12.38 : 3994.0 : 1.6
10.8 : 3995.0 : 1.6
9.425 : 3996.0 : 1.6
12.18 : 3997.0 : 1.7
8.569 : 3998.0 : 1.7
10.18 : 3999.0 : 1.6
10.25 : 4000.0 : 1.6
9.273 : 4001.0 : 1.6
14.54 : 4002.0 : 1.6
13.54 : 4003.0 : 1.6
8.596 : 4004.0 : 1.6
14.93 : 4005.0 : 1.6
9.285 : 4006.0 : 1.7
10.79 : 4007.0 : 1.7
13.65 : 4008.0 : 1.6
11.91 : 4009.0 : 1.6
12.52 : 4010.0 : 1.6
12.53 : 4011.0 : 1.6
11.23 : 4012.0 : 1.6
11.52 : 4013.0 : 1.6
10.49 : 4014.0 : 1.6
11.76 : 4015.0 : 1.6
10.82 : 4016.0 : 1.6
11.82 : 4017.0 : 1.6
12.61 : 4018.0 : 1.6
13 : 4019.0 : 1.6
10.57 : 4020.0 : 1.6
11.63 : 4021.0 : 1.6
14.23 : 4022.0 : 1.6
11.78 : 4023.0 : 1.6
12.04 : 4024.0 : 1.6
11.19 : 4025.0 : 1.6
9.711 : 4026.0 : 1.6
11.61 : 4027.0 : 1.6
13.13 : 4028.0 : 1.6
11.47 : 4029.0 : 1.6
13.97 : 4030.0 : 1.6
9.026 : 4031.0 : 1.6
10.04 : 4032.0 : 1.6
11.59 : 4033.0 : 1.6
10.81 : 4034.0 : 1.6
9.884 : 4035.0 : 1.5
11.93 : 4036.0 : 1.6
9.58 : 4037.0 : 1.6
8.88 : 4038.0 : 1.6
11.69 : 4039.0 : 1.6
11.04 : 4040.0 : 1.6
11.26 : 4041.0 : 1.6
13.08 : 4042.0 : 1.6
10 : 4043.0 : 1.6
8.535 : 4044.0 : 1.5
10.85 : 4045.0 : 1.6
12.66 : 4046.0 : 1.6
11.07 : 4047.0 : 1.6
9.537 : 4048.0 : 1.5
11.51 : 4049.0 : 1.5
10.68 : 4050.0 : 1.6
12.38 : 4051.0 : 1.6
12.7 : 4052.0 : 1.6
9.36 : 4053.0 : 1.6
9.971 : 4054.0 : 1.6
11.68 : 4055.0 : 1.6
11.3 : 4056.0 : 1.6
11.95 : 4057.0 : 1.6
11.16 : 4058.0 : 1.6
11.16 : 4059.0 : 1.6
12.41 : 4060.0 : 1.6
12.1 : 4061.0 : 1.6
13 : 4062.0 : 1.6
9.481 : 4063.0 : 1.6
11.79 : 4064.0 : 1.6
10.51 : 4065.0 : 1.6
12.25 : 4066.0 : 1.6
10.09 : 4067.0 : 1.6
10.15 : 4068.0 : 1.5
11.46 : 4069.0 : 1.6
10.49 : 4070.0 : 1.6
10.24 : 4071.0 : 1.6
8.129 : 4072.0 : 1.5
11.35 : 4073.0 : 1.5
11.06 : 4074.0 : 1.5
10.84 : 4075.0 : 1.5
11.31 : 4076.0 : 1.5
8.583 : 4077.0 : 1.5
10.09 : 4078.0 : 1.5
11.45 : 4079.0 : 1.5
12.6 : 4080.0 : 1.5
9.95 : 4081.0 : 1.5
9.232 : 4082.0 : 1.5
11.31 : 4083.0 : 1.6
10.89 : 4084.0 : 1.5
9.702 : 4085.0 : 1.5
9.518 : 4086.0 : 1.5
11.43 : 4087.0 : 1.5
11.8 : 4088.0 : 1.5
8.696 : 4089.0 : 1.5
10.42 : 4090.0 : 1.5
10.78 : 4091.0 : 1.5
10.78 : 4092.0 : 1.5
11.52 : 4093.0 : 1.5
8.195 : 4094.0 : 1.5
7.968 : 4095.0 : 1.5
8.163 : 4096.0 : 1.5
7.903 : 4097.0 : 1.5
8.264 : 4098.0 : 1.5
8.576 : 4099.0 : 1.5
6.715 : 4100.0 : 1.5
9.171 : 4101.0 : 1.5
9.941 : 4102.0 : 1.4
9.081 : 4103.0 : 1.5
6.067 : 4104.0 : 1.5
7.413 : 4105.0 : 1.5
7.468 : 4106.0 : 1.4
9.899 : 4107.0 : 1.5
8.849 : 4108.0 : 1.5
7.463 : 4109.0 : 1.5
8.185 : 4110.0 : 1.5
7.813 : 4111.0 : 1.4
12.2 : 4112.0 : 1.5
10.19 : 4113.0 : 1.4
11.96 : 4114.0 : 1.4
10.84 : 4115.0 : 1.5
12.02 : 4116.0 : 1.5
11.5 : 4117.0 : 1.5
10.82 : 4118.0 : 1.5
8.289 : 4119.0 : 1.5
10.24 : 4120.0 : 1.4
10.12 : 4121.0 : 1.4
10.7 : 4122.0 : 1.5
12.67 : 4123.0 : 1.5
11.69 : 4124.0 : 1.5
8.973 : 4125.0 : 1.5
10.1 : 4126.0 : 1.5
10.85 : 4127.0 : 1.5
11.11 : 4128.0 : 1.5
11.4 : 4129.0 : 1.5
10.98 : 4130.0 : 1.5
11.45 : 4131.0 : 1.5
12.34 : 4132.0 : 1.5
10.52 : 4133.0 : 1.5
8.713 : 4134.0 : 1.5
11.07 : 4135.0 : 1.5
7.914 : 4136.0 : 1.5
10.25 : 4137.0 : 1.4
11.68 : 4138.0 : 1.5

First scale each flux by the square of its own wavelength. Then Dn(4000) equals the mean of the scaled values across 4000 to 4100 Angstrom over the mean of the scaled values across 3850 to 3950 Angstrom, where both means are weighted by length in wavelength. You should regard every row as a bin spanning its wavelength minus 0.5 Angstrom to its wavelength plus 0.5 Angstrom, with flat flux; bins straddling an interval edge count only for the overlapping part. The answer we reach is 1.3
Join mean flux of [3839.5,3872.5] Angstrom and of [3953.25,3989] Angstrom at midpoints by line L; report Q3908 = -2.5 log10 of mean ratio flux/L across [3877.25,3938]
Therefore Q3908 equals 0.118 mag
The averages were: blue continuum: 10.5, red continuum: 8.57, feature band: 8.63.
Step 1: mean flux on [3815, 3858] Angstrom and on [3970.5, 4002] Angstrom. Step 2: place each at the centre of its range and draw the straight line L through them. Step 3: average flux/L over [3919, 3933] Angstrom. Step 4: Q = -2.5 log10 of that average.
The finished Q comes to 0.16 mag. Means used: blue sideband 8.85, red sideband 9.96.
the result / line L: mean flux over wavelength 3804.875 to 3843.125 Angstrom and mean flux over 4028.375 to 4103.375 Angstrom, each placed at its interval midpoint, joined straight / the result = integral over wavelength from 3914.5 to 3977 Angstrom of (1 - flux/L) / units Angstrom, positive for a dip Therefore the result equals 9.3 Angstrom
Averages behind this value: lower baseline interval 8.43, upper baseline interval 10.5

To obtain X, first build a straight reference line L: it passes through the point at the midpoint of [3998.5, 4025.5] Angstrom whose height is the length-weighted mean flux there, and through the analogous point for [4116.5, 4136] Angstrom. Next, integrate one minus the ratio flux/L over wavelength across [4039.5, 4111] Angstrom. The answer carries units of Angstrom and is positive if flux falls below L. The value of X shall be 5.9 Angstrom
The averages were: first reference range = 11.7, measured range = 10.2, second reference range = 10.6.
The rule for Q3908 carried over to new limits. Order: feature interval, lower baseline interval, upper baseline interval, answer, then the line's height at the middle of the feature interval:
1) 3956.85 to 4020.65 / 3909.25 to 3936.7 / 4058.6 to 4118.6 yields -0.118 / 8.94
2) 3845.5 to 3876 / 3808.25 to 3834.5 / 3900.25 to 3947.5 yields -0.212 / 8.95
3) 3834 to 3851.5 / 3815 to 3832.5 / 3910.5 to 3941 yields 0.083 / 8.97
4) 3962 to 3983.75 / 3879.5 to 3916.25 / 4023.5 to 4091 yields 0.301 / 9.98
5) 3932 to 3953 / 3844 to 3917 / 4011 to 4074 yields 0.202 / 10.4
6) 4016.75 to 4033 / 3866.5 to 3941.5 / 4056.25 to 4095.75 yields -0.157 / 10.2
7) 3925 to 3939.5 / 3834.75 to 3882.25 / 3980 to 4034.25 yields 0.441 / 10.6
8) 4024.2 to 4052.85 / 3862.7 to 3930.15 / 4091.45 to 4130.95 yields -0.155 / 9.58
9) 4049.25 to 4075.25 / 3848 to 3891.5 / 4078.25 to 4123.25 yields -0.133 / 9.8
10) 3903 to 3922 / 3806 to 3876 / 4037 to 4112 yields 0.011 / 9.75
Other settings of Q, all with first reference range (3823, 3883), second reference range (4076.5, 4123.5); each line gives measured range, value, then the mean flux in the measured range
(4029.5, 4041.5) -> -0.12 mag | 10.8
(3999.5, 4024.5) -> -0.22 mag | 11.8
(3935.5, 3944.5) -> 0.05 mag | 9.12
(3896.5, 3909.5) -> -0.13 mag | 10.6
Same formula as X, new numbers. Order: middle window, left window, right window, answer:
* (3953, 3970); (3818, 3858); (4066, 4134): 2.3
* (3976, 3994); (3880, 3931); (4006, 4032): 0.1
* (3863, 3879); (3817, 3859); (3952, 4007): -3.0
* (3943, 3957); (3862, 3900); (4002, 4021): 1.8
